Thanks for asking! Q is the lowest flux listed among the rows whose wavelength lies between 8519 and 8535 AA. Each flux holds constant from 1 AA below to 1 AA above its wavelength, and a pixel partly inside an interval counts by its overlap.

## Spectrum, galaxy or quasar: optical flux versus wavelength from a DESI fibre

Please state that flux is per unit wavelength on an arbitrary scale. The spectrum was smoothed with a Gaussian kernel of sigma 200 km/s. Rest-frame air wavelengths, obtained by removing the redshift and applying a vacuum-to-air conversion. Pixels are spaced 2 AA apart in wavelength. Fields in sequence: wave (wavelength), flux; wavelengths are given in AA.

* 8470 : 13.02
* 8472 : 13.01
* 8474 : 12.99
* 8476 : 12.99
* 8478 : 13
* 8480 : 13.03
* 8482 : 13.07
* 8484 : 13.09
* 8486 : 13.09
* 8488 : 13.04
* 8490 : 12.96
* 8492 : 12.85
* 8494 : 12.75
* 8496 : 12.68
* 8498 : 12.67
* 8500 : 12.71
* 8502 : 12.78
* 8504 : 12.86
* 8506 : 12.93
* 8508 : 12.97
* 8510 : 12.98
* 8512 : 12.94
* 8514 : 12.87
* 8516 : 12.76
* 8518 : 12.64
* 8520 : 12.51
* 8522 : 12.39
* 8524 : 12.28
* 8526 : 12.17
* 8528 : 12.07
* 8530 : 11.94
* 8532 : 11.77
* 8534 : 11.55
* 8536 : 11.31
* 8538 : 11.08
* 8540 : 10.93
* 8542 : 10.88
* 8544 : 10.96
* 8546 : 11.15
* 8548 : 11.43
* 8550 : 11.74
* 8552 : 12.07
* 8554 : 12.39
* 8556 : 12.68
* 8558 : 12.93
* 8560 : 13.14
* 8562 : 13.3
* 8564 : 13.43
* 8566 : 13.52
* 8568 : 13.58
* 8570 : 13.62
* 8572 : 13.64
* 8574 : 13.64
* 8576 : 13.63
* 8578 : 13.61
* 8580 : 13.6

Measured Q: 11.55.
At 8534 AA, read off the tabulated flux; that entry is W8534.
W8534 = 11.55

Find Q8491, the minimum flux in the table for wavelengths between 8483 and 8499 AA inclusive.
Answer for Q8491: 12.67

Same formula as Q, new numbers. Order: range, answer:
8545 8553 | 11.15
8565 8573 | 13.52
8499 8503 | 12.71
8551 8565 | 12.07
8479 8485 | 13.03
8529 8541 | 10.93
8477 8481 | 13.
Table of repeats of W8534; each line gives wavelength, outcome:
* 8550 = 11.74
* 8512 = 12.94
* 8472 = 13.01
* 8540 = 10.93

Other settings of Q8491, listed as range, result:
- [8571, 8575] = 13.64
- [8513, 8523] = 12.39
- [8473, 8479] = 12.99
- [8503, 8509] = 12.86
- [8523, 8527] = 12.17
